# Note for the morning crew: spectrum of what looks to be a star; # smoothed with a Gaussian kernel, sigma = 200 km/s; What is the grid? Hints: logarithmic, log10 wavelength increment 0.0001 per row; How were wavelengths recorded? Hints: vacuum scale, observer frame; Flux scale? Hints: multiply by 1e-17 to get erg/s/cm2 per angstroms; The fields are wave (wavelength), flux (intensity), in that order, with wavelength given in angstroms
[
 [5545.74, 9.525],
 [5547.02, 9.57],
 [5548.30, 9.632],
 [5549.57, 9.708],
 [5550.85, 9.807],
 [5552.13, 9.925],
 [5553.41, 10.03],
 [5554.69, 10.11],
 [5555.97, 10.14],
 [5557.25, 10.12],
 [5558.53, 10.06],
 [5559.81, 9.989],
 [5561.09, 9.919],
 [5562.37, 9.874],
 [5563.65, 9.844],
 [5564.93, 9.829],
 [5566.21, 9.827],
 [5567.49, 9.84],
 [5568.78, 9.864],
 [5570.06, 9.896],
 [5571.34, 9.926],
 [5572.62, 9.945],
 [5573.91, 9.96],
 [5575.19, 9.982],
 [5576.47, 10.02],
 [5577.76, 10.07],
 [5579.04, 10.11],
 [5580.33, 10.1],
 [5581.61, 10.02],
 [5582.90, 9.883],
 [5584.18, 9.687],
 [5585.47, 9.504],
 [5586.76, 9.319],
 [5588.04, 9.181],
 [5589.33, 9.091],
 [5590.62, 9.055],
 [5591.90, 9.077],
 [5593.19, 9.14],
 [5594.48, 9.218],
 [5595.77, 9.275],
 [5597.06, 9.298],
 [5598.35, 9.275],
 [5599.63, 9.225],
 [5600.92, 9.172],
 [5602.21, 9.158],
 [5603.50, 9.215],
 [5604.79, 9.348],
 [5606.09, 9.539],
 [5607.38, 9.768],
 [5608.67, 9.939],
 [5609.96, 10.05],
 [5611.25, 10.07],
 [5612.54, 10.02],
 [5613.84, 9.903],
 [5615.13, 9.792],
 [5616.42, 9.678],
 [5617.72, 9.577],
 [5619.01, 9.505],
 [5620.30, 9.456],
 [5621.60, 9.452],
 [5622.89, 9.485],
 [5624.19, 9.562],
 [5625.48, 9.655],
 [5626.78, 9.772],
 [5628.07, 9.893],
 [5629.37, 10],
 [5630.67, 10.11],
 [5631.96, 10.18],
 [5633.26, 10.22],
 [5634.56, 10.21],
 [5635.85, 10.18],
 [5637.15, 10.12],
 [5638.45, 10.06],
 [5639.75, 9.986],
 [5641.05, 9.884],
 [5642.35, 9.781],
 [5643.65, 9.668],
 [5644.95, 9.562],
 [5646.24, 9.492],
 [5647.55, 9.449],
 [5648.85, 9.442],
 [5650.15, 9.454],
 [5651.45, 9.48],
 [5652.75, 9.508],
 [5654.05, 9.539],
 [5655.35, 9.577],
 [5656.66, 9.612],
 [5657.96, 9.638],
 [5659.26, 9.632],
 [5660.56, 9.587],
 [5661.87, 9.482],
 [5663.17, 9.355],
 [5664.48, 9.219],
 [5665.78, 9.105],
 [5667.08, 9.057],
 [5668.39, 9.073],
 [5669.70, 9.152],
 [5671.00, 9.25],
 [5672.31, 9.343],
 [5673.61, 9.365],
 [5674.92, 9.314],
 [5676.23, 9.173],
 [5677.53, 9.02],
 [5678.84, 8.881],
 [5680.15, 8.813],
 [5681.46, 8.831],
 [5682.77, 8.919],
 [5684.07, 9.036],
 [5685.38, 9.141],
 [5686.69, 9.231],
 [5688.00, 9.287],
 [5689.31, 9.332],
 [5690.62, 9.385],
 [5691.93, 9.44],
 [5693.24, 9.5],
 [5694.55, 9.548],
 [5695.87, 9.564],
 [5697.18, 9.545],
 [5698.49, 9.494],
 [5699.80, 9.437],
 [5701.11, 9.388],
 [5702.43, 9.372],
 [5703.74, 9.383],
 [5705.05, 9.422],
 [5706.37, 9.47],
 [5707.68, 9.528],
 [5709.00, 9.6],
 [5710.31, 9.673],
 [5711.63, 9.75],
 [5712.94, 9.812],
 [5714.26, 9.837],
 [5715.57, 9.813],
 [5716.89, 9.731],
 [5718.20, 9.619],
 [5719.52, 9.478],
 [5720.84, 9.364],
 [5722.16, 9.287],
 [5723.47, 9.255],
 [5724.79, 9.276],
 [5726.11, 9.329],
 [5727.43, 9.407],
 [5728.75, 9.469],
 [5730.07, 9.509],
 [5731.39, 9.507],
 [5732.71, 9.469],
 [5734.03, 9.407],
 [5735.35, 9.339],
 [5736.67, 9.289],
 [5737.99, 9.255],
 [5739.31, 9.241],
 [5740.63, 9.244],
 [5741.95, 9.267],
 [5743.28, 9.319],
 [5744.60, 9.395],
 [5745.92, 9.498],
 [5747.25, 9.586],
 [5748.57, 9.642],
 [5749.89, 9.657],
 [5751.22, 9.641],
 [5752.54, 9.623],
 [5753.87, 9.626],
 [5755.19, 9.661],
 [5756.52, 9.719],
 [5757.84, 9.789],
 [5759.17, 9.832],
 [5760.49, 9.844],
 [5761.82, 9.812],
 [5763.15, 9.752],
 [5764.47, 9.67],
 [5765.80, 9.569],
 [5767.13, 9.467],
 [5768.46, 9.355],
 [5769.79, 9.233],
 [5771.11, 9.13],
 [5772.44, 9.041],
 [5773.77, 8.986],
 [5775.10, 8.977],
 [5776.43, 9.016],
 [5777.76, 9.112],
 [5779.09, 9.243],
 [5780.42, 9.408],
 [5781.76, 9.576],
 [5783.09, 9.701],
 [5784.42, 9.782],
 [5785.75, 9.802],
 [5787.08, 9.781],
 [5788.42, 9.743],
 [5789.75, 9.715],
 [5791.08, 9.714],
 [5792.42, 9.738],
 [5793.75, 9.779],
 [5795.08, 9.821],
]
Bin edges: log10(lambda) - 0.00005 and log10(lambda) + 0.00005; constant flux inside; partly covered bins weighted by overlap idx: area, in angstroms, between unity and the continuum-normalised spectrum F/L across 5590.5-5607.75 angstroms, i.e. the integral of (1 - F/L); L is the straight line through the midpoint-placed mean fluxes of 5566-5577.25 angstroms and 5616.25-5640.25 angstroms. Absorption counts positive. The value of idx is 1.08 angstroms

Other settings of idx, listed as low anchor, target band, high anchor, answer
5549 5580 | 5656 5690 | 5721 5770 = 1.6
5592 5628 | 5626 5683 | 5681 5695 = -1.0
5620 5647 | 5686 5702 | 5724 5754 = 0.3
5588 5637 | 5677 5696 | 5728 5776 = 0.7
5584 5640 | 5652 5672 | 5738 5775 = 0.4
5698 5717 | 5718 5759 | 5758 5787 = 0.3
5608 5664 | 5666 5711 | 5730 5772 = 1.6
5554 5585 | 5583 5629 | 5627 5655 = 1.8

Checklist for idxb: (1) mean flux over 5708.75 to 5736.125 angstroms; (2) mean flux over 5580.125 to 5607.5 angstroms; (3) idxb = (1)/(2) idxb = 1.02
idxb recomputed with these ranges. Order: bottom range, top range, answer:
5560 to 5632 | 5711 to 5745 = 0.98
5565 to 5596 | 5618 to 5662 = 1.01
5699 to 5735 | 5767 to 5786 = 0.98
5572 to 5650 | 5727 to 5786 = 0.98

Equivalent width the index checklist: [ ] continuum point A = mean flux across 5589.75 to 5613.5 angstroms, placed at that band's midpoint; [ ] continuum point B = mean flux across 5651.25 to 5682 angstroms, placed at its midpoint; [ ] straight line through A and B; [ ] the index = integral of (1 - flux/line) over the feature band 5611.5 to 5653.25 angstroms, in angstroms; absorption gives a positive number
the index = -1.8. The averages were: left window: 9.44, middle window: 9.77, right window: 9.29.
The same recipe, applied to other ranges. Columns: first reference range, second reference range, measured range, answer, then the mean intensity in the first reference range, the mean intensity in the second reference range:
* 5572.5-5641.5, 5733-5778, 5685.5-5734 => 0.2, 9.69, 9.45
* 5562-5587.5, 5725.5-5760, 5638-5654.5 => 0.1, 9.87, 9.49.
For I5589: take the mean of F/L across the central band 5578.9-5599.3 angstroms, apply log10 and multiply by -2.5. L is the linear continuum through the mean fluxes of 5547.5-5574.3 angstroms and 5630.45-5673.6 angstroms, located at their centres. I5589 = 0.04 mag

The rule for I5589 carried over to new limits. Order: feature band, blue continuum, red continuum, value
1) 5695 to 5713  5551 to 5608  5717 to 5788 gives 0.000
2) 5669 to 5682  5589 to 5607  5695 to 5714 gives 0.039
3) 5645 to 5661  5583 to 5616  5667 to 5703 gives -0.024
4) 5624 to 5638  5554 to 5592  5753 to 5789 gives -0.031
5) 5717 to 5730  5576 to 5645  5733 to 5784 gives 0.011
